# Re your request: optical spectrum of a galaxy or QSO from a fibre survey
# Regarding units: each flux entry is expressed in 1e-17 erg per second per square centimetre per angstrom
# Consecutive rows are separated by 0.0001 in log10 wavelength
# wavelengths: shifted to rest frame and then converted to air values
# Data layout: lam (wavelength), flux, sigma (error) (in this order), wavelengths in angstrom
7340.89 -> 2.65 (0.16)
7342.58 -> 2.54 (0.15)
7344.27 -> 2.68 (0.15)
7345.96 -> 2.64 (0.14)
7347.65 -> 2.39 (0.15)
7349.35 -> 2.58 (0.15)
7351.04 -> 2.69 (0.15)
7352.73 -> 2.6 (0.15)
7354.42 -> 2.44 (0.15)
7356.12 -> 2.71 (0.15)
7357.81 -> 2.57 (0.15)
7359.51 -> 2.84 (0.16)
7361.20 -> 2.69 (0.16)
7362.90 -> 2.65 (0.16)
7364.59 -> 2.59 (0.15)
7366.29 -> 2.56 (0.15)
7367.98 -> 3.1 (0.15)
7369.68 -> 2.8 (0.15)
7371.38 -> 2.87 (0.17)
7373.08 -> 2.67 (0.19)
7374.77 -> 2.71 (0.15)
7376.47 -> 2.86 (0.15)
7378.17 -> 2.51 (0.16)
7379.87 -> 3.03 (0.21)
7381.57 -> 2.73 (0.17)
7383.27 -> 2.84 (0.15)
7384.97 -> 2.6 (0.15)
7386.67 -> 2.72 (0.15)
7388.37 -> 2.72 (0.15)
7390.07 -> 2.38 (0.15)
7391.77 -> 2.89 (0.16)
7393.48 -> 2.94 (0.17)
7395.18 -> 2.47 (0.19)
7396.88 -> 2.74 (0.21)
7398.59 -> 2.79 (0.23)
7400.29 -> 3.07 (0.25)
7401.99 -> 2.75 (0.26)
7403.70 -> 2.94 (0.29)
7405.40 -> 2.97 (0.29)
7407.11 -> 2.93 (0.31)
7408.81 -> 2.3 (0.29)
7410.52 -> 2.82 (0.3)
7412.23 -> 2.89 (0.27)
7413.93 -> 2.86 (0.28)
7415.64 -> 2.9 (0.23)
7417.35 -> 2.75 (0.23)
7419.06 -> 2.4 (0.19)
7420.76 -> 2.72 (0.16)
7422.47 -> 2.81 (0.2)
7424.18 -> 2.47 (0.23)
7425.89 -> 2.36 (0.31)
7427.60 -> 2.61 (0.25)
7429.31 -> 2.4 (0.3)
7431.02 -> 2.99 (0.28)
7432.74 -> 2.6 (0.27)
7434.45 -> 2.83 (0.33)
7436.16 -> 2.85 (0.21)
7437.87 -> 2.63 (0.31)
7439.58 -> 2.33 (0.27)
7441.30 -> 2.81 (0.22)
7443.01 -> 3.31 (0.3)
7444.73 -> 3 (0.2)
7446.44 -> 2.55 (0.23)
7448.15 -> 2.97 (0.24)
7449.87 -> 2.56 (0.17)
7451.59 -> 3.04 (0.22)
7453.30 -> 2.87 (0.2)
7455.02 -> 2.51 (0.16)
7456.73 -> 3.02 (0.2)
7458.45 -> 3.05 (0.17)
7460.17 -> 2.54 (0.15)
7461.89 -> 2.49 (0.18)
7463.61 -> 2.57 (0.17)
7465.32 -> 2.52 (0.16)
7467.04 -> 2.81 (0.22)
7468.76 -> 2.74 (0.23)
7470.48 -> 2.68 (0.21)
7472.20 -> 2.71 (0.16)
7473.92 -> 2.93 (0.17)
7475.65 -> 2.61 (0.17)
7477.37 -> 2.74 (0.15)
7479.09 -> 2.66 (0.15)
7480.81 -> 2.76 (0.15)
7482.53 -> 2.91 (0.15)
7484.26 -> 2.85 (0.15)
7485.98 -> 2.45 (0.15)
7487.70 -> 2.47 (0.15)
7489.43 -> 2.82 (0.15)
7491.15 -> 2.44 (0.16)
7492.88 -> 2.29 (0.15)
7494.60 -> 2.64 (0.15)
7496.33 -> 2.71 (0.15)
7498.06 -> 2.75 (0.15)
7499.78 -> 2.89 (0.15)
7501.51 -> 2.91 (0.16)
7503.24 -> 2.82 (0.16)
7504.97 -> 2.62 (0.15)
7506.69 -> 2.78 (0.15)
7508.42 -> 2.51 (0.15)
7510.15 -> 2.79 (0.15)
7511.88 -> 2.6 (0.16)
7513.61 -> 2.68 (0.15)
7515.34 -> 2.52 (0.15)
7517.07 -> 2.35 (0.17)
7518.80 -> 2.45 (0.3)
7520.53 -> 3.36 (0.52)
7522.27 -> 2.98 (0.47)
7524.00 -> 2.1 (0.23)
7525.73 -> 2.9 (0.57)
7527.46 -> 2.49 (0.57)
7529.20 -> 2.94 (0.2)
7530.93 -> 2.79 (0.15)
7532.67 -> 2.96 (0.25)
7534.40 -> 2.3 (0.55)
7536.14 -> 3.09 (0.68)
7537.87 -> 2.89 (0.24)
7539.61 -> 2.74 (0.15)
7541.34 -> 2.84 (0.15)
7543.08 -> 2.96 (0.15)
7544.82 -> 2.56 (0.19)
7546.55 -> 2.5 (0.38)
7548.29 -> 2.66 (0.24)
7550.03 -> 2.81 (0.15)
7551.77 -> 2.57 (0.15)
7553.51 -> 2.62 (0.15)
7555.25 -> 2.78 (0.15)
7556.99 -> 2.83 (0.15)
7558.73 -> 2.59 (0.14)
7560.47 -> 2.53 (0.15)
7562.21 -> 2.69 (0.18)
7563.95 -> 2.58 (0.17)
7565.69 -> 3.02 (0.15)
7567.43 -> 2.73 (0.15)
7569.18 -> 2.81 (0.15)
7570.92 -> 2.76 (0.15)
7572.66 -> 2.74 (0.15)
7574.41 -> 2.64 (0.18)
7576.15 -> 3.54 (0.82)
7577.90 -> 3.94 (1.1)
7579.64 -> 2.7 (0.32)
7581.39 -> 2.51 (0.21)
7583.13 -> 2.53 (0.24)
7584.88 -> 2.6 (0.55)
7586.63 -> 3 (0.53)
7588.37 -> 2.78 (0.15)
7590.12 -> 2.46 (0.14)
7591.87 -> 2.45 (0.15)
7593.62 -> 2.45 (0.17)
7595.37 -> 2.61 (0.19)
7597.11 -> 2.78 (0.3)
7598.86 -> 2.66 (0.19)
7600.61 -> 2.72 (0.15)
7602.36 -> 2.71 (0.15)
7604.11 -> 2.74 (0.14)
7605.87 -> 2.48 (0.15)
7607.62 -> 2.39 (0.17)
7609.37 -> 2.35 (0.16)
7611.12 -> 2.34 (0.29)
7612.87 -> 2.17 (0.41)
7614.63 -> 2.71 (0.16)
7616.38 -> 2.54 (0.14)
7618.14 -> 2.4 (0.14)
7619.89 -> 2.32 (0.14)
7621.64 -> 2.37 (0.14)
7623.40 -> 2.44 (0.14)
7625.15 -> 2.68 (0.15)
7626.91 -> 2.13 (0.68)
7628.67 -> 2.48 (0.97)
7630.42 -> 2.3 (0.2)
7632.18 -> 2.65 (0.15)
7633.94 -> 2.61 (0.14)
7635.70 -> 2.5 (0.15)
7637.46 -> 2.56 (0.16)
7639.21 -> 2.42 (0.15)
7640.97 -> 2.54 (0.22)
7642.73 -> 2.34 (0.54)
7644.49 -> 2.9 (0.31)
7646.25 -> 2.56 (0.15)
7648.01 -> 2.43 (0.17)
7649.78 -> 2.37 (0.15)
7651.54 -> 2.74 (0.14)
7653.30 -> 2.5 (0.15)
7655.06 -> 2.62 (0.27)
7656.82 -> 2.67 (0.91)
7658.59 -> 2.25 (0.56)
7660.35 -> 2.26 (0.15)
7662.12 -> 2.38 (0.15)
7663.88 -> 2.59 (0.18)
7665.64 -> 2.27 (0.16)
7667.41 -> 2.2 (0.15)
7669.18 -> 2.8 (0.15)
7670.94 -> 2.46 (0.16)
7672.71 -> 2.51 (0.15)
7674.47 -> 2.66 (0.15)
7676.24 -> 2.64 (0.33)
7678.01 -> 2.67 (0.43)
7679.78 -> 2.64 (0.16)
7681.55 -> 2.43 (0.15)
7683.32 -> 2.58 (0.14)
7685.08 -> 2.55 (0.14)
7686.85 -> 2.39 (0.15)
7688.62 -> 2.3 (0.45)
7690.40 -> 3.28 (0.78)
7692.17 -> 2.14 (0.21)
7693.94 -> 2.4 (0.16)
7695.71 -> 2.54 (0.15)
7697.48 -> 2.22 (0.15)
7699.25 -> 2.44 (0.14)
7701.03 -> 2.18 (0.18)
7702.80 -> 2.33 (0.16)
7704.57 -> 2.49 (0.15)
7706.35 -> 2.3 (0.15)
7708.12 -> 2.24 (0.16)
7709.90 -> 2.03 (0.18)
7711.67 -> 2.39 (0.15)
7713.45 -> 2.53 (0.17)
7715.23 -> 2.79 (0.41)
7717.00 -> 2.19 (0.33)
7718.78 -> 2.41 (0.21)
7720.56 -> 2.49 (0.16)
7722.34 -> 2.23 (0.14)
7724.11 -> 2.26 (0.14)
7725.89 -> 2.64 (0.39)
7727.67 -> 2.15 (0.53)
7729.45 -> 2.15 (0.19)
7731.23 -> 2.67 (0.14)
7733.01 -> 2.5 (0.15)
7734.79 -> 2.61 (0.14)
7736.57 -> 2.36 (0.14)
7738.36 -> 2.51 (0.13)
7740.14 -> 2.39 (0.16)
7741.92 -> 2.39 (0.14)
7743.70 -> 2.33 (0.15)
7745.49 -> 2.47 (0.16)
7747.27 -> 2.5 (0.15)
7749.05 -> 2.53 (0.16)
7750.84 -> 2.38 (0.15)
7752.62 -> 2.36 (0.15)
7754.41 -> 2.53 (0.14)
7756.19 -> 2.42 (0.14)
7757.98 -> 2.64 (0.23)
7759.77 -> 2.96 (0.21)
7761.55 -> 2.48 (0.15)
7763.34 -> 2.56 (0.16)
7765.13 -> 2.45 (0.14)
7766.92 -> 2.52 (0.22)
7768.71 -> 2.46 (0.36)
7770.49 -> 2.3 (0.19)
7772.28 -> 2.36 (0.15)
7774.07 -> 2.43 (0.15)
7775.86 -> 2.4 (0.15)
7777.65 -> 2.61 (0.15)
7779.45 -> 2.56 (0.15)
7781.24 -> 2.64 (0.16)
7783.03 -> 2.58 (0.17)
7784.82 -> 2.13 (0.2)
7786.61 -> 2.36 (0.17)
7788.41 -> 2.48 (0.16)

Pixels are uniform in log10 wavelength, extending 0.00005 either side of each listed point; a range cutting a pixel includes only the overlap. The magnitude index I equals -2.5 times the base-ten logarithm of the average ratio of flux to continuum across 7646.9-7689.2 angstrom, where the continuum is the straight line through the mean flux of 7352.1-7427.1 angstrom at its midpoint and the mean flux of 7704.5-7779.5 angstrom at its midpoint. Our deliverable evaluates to 0.00 mag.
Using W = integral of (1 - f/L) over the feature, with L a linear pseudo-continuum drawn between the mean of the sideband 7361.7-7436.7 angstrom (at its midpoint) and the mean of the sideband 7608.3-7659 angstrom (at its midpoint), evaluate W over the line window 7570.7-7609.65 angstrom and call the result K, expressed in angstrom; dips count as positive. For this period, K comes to -3.0 angstrom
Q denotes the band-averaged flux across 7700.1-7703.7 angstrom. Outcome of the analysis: 2.26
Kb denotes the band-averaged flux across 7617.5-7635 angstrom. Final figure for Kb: 2.44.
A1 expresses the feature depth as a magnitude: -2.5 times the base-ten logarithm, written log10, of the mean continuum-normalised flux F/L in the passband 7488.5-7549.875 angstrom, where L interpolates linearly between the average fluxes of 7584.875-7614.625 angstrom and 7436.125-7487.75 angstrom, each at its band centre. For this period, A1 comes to -0.01 mag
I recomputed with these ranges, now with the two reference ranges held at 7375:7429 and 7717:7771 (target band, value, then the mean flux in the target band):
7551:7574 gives -0.05 mag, 2.71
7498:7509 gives -0.05 mag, 2.76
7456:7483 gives -0.02 mag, 2.73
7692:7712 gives 0.08 mag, 2.31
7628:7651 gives 0.01 mag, 2.52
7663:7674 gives 0.01 mag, 2.48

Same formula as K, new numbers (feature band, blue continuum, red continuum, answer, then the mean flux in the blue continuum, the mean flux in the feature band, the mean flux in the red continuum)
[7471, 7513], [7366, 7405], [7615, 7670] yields -0.7 angstrom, 2.77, 2.69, 2.48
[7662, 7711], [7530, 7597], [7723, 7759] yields 1.6 angstrom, 2.75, 2.45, 2.44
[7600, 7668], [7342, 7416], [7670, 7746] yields 0.7 angstrom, 2.73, 2.48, 2.44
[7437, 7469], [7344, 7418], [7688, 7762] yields -1.0 angstrom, 2.73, 2.75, 2.43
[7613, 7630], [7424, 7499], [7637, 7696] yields 0.8 angstrom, 2.7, 2.44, 2.52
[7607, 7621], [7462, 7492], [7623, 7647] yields 0.7 angstrom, 2.68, 2.4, 2.51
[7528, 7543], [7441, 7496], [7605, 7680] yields -1.1 angstrom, 2.73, 2.82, 2.48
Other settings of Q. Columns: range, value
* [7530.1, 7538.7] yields 2.81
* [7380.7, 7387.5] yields 2.72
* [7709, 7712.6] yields 2.21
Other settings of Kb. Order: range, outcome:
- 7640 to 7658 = 2.56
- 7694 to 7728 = 2.37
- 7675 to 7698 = 2.53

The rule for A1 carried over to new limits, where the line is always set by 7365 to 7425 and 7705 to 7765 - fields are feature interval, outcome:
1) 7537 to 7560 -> -0.04 mag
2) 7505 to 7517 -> 0.01 mag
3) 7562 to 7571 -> -0.07 mag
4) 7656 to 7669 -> 0.05 mag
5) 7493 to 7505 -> -0.03 mag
